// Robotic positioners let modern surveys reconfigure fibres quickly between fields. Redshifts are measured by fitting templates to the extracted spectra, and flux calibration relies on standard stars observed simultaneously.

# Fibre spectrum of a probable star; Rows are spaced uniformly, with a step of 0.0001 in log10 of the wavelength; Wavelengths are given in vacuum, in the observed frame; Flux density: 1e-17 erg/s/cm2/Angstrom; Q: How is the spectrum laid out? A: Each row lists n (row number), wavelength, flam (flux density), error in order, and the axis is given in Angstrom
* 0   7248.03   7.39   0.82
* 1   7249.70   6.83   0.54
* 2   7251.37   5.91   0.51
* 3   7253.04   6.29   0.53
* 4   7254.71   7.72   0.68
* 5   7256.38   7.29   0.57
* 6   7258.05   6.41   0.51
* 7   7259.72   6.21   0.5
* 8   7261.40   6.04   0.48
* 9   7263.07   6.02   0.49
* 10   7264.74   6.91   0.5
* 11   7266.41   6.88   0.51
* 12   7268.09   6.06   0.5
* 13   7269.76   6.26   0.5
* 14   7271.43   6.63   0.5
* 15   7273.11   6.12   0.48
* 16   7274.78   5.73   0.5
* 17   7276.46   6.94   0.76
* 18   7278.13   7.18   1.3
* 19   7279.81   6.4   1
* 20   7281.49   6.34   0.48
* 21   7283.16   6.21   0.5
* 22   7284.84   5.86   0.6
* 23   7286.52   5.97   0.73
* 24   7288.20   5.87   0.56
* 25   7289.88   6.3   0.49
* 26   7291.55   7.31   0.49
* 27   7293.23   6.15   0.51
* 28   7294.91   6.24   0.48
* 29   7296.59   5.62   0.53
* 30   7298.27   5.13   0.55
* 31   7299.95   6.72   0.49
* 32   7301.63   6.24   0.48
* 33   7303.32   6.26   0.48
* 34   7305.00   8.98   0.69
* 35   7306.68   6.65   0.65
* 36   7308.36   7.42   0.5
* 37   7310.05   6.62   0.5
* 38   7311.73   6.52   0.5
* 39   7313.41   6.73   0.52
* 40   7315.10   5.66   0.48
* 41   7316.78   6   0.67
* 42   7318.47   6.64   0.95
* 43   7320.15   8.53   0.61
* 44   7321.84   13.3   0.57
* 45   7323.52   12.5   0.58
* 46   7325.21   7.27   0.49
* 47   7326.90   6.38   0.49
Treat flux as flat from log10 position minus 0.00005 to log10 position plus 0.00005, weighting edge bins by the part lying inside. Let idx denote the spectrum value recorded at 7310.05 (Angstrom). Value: 6.62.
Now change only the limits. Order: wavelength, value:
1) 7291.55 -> 7.31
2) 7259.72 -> 6.21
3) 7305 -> 8.98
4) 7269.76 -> 6.26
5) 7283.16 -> 6.21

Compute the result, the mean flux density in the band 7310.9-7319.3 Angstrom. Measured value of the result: 6.31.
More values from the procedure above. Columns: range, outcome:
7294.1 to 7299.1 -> 5.66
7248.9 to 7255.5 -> 6.68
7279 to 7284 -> 6.32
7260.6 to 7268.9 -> 6.39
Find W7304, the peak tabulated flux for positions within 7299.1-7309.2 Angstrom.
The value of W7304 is 8.98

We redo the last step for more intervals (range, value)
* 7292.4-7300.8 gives 6.72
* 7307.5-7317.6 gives 7.42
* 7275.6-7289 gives 7.18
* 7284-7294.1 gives 7.31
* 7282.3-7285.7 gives 6.21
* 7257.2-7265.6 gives 6.91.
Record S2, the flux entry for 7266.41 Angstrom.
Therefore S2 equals 6.88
